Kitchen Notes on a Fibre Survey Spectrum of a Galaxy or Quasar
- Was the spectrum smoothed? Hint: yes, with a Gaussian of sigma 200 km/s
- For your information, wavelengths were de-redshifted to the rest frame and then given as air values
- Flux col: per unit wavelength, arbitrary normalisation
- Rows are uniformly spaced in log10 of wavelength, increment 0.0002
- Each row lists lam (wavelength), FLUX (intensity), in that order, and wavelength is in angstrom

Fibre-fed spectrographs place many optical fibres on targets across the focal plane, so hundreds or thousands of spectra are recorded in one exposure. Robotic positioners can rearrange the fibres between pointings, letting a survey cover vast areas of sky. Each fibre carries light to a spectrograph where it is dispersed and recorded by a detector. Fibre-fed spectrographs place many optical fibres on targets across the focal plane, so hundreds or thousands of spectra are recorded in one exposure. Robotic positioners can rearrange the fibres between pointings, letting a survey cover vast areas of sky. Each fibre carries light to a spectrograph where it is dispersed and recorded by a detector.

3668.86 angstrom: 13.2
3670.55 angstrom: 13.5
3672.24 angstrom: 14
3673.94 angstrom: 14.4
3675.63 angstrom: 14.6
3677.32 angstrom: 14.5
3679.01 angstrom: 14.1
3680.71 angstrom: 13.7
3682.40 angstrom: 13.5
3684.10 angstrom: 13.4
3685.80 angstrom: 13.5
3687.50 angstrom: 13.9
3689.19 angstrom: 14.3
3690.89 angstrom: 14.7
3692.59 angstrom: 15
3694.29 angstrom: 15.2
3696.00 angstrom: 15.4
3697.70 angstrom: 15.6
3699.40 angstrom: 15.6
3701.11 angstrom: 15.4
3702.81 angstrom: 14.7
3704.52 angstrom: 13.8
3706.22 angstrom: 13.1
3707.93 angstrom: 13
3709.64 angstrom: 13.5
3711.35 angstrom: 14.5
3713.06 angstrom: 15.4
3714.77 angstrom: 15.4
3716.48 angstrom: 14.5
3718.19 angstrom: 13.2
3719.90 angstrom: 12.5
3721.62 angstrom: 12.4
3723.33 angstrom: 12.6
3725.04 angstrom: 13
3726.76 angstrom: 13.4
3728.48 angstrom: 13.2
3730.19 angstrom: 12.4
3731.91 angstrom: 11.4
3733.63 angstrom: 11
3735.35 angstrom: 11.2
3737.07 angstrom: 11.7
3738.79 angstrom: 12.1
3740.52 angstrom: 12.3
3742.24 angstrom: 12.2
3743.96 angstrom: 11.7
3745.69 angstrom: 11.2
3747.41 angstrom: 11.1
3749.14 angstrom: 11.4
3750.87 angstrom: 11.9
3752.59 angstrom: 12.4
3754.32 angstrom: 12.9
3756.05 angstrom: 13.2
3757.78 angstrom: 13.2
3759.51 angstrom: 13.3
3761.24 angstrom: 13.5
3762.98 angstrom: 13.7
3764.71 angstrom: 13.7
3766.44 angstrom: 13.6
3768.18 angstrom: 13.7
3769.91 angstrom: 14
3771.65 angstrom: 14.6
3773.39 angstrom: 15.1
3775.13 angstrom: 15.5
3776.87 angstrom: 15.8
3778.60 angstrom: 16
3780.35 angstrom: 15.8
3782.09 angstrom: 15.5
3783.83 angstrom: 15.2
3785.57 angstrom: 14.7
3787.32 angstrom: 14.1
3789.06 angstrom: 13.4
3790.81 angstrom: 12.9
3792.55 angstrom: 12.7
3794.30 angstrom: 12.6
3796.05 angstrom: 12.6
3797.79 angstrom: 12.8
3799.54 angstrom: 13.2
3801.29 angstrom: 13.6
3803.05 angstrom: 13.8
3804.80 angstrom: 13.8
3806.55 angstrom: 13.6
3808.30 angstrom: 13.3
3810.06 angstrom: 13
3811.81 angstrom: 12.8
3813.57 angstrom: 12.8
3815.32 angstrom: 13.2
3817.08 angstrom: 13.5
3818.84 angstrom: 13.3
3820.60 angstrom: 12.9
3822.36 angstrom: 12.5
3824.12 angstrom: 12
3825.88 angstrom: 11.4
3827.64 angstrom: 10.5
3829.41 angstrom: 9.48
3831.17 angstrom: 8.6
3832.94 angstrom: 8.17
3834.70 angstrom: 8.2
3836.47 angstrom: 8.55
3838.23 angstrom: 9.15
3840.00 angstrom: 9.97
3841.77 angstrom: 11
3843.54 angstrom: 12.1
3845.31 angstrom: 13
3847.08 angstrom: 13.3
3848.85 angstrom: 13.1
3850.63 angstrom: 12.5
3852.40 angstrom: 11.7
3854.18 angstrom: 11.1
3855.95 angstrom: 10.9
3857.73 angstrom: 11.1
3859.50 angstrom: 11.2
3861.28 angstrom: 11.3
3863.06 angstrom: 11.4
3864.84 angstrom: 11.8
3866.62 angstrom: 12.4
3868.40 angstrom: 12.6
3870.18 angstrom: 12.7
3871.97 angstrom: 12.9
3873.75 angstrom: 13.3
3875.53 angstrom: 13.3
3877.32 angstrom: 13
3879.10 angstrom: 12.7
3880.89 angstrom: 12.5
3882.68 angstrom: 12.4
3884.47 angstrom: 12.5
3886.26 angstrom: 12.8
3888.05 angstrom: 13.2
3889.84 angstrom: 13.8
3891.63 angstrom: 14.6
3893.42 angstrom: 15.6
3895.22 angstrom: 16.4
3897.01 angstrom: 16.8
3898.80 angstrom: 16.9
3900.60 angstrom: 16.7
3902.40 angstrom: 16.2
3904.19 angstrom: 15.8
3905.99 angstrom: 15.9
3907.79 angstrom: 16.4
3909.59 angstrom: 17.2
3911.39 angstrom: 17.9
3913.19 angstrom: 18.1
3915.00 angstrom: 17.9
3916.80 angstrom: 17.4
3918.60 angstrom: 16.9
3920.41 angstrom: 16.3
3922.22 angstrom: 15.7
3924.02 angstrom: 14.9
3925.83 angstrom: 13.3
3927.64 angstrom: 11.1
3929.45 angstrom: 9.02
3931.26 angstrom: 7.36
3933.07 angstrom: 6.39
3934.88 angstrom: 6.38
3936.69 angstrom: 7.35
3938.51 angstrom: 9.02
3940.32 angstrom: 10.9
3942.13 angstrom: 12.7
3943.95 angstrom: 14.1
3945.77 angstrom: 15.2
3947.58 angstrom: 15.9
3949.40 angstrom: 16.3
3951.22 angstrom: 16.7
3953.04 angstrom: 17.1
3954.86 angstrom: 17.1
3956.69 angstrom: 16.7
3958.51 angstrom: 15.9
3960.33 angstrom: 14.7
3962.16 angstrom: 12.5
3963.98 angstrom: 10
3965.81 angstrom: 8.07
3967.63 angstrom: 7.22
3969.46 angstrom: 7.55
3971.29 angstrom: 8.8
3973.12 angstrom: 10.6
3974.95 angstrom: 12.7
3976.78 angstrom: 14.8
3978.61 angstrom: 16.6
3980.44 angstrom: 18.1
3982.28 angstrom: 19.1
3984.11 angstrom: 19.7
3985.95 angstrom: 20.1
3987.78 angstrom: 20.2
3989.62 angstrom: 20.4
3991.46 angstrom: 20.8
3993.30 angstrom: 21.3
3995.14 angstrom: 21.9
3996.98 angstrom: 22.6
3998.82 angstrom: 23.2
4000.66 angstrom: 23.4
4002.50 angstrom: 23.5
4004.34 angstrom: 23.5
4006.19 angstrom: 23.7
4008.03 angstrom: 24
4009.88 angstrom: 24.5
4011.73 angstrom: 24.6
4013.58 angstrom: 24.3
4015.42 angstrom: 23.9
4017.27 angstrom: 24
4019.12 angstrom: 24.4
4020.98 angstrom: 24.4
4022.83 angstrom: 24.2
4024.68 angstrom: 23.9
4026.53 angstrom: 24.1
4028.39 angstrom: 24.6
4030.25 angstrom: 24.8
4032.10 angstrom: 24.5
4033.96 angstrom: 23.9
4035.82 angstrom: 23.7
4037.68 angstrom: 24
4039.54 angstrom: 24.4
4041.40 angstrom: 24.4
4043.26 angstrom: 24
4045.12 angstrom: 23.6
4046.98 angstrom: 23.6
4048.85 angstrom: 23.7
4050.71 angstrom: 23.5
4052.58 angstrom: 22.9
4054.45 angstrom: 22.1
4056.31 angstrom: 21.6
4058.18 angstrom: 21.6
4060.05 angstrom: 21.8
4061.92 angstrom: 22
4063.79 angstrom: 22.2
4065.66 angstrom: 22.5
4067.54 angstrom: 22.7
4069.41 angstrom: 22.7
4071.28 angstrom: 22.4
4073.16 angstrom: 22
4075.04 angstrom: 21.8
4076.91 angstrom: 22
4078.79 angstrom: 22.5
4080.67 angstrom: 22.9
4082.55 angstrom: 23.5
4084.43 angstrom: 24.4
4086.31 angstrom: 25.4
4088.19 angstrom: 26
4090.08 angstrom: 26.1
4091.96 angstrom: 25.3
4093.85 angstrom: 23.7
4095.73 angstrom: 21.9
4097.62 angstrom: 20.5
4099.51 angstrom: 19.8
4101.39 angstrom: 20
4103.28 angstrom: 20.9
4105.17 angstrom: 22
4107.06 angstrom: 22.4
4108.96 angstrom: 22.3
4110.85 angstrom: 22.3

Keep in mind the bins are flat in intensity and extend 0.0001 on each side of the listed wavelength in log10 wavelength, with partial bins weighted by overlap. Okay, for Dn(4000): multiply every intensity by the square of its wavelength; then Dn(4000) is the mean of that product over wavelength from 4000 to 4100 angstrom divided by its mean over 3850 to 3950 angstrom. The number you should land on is 1.88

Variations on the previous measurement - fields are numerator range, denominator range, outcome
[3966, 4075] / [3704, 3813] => 1.84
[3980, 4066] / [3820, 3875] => 2.22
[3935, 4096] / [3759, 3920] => 1.65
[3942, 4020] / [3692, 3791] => 1.51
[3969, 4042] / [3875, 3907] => 1.56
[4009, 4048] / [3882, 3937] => 1.80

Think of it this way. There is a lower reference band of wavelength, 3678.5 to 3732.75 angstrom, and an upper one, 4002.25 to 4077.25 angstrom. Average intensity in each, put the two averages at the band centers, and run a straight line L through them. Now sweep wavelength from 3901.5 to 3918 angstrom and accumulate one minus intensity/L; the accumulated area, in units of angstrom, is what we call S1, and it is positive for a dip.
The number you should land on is 2.3 angstrom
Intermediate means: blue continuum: 13.9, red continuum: 23.4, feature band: 17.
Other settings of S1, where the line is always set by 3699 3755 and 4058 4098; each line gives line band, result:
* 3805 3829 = 4.4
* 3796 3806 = 1.1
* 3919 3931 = 3.5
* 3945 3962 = 3.0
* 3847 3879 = 8.8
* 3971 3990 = 3.4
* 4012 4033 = -2.8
